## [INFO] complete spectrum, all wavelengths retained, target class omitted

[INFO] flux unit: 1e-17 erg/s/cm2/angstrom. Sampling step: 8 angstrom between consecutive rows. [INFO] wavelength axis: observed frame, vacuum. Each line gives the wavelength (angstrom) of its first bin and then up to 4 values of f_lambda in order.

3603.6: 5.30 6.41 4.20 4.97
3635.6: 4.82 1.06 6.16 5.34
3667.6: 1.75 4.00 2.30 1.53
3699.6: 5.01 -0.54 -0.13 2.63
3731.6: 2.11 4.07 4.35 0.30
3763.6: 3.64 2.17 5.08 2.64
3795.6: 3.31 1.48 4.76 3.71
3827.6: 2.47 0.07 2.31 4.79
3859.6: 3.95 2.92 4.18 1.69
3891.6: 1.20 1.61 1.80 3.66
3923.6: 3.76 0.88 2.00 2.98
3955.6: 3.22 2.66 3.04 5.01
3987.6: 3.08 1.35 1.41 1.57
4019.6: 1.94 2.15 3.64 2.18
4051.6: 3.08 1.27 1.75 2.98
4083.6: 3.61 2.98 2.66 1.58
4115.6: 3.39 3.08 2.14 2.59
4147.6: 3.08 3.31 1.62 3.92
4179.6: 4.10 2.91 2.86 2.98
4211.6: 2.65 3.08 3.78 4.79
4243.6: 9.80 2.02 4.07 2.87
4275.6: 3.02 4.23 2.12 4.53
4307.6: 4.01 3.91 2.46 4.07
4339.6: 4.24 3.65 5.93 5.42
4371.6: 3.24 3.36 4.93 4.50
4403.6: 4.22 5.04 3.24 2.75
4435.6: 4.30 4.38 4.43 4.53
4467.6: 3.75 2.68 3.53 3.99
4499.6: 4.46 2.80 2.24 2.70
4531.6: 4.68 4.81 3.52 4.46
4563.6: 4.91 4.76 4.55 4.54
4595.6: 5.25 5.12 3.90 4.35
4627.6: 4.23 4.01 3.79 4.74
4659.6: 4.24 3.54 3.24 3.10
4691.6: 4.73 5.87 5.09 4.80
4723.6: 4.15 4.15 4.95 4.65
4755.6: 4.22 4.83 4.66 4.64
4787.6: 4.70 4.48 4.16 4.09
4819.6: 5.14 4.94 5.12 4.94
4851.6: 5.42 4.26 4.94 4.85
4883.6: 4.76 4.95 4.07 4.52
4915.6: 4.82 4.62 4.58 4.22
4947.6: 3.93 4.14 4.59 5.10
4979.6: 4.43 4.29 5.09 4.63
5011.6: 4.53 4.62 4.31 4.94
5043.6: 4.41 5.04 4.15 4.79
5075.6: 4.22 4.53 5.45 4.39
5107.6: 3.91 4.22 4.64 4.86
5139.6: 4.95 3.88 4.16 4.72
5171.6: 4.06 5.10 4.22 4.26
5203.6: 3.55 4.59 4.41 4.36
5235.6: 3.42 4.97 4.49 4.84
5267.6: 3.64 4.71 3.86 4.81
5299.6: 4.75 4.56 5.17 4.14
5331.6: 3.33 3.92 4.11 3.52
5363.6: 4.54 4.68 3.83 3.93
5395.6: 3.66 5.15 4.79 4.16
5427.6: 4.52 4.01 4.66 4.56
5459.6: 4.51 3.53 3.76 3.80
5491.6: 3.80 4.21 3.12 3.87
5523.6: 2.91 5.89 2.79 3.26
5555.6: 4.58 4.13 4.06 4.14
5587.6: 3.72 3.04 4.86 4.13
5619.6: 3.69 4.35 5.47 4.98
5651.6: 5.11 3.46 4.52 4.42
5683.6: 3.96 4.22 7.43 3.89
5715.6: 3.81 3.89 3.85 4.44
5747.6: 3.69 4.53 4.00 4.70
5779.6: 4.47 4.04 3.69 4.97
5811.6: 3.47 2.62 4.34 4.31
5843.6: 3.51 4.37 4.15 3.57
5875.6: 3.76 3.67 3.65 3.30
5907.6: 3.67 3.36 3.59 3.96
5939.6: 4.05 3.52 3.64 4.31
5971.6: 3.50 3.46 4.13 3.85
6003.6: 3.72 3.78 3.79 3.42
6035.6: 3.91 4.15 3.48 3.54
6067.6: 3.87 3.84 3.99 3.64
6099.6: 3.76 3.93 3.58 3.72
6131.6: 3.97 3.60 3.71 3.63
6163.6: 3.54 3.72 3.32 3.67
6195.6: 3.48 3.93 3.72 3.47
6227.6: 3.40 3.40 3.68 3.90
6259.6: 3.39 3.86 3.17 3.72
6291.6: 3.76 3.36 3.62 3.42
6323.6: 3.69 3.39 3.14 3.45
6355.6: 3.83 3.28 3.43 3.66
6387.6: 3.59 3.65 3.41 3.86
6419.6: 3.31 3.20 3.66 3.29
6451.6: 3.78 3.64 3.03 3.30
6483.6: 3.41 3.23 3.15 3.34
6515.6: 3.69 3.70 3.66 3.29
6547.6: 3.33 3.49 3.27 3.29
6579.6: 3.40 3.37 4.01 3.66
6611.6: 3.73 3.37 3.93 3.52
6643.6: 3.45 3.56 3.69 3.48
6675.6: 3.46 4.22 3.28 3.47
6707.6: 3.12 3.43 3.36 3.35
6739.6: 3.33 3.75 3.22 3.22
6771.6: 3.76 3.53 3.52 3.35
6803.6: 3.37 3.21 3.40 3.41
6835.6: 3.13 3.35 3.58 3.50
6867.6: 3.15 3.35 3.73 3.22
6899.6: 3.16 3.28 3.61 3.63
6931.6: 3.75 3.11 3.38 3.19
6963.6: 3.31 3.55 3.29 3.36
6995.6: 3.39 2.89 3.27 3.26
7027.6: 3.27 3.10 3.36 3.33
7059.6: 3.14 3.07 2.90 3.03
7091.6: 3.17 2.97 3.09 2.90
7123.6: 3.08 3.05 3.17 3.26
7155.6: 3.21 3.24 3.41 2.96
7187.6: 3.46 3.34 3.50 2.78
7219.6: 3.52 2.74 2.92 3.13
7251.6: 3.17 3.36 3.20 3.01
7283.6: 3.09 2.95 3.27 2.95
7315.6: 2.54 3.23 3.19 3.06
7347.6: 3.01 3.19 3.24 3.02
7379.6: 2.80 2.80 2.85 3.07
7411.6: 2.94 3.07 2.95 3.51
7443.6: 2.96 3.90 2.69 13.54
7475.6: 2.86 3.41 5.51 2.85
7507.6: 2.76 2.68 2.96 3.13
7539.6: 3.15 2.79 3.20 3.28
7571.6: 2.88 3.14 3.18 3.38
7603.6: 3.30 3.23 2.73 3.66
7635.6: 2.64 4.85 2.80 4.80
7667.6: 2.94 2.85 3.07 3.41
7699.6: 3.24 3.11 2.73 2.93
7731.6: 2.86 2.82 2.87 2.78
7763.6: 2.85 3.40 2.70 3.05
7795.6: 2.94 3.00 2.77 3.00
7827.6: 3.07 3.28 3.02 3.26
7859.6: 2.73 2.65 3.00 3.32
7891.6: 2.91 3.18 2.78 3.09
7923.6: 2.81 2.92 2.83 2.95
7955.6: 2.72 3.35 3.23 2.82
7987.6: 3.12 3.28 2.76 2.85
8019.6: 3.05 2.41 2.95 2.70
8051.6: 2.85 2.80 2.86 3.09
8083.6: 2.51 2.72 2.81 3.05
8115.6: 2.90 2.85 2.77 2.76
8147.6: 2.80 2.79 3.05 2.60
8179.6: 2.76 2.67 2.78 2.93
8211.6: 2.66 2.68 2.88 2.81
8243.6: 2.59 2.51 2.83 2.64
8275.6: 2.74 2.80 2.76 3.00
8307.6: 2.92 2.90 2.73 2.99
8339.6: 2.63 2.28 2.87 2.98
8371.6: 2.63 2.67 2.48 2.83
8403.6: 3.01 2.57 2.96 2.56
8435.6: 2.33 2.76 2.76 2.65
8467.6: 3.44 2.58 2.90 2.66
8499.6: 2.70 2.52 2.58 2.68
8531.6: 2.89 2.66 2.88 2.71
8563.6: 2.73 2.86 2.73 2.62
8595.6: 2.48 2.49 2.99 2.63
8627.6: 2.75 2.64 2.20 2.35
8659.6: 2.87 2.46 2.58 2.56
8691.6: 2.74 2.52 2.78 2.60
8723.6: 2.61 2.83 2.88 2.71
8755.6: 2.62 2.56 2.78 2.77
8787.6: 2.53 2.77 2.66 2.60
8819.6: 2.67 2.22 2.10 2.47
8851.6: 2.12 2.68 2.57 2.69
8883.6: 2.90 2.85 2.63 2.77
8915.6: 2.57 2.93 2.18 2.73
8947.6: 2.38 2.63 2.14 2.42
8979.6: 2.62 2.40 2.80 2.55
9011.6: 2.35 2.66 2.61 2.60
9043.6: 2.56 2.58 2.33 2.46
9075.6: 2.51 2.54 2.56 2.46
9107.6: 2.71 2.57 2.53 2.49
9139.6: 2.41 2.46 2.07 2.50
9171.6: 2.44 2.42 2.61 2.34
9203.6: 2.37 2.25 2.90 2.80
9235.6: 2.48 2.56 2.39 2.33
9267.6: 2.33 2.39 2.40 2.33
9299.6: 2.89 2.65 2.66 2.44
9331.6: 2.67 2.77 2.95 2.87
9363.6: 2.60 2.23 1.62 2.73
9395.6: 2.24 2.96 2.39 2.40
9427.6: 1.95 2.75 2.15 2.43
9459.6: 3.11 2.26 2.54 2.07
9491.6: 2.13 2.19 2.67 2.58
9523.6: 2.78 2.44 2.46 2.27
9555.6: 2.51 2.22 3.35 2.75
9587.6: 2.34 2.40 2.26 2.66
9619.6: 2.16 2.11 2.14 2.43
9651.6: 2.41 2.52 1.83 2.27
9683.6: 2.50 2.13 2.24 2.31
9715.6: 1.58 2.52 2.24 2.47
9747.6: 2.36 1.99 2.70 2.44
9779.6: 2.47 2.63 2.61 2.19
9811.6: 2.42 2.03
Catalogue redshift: 0.138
